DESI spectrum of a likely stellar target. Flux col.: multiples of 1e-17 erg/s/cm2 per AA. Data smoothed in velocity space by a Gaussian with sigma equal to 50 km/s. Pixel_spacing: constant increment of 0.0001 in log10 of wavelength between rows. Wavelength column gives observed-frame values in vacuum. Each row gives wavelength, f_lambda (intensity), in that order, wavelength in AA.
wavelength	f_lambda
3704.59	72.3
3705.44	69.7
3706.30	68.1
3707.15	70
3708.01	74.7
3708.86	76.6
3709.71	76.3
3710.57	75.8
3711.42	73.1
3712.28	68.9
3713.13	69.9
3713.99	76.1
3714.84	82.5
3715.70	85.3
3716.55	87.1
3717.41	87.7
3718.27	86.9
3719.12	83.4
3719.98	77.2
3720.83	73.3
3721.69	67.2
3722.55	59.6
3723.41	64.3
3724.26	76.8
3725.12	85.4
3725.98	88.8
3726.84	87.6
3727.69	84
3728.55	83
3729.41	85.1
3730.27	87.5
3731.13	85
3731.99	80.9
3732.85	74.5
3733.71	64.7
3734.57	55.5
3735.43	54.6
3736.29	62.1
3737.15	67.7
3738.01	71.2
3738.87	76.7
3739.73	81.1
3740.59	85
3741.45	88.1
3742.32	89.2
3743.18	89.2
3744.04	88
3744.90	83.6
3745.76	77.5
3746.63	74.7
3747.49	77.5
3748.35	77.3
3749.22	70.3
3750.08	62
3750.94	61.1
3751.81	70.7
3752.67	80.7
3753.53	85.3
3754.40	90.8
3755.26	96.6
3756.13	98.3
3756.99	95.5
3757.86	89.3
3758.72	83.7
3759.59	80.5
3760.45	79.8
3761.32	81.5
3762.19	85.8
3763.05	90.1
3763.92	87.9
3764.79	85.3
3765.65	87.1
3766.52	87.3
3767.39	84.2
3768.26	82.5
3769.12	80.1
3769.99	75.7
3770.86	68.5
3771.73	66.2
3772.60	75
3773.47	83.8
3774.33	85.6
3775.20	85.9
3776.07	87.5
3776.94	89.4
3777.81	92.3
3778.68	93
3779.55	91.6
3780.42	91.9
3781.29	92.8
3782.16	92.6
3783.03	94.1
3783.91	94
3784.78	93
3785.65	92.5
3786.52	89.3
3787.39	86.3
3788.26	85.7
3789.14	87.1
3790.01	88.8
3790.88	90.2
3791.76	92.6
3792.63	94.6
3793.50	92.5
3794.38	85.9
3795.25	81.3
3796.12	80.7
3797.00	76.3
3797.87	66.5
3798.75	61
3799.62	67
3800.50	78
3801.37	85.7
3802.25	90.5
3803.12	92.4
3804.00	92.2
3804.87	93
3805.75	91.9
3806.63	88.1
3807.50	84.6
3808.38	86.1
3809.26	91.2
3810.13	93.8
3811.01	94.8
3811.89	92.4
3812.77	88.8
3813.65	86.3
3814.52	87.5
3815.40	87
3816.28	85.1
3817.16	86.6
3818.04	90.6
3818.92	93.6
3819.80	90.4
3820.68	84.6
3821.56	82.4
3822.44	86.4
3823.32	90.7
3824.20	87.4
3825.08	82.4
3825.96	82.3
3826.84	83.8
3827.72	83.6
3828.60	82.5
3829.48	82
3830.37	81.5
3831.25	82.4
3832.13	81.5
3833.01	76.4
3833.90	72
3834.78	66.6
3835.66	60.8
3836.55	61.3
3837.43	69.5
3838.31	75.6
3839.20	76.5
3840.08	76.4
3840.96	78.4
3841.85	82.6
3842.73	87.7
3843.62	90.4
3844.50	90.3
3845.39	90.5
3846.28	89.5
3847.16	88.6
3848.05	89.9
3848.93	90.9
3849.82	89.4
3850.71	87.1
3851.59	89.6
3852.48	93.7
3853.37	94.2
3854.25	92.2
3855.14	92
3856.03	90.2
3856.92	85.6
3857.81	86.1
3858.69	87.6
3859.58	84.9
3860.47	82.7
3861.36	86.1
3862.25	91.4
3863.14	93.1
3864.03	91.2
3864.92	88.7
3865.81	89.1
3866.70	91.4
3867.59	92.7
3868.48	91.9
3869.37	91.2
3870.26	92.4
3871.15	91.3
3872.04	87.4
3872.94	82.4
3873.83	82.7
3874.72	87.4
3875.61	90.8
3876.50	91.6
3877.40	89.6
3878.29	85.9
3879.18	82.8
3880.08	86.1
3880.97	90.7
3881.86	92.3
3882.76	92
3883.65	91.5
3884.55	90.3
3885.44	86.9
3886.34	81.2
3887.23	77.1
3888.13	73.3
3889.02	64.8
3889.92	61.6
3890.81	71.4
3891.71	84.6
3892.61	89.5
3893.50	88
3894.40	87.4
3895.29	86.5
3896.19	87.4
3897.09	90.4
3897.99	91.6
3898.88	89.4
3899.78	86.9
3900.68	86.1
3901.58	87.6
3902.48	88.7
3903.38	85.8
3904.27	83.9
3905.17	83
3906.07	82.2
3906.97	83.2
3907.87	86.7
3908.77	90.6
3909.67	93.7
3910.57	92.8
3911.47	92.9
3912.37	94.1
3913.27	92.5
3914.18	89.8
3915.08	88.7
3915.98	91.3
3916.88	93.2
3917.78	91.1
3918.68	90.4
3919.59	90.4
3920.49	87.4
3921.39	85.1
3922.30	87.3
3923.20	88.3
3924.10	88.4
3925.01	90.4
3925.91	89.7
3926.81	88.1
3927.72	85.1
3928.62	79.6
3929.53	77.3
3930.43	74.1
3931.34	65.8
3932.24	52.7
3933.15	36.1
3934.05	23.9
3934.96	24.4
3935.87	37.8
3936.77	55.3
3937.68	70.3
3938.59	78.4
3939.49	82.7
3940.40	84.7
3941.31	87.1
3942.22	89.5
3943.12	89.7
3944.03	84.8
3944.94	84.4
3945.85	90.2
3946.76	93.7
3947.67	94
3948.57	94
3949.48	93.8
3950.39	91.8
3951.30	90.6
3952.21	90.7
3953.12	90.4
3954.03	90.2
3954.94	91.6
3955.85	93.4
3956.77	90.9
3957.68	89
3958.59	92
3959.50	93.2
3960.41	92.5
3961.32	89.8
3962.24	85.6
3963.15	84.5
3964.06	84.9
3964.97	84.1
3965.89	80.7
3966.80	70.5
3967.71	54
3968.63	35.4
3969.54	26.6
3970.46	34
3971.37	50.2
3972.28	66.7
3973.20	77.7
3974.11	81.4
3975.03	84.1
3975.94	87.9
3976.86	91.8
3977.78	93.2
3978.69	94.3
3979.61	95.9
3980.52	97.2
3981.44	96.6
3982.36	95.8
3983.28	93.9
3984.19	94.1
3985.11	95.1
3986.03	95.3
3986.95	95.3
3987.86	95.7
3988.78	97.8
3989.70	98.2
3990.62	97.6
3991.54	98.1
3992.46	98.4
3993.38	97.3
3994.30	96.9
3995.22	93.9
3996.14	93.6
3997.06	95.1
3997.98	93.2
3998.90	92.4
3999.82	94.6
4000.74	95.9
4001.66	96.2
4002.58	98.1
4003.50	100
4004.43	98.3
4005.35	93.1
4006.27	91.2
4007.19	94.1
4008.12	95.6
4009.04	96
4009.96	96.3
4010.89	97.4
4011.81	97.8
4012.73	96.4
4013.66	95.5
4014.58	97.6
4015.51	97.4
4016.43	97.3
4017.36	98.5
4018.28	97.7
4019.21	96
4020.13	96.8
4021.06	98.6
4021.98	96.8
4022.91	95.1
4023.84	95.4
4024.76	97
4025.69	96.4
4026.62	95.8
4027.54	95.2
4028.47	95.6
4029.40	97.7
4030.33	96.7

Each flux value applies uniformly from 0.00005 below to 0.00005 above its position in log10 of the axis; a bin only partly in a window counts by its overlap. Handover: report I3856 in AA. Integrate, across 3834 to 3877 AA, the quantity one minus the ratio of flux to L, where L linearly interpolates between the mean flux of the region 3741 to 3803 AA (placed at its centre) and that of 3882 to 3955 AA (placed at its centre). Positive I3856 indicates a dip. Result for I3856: -1.4 AA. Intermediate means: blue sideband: 84.1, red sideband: 82.8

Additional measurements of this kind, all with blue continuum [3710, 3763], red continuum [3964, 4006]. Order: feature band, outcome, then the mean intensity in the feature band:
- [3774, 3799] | -2.2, 87.6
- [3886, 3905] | 0.2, 83.1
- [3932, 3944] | 3.1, 63.5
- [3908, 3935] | 1.0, 81.4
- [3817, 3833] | -0.6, 85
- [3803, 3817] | -1.4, 89.6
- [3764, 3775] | -0.1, 80.5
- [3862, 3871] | -0.9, 91.3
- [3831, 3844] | 1.0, 75.7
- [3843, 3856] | -1.3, 90.5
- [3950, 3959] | -0.6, 91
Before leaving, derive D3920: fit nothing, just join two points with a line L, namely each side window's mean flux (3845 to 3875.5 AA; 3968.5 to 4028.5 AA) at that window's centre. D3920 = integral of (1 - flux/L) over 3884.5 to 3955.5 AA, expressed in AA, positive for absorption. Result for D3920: 6.0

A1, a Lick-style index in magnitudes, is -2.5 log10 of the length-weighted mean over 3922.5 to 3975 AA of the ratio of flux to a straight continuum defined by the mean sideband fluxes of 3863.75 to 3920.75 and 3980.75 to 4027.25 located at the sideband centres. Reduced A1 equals 0.19 mag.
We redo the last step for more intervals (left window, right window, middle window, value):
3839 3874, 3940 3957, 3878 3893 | 0.08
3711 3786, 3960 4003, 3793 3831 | -0.04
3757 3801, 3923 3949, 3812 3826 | -0.06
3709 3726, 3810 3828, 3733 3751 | 0.07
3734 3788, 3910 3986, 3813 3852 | -0.01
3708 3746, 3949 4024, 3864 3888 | -0.04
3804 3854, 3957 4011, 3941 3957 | -0.04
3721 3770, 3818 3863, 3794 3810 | -0.01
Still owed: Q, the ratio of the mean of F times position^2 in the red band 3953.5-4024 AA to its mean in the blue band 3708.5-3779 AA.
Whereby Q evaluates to 1.3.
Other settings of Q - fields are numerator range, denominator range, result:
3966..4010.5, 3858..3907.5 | 1.07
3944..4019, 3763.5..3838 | 1.16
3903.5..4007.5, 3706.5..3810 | 1.15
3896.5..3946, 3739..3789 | 1.04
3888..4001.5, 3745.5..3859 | 1.07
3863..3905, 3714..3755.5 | 1.20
